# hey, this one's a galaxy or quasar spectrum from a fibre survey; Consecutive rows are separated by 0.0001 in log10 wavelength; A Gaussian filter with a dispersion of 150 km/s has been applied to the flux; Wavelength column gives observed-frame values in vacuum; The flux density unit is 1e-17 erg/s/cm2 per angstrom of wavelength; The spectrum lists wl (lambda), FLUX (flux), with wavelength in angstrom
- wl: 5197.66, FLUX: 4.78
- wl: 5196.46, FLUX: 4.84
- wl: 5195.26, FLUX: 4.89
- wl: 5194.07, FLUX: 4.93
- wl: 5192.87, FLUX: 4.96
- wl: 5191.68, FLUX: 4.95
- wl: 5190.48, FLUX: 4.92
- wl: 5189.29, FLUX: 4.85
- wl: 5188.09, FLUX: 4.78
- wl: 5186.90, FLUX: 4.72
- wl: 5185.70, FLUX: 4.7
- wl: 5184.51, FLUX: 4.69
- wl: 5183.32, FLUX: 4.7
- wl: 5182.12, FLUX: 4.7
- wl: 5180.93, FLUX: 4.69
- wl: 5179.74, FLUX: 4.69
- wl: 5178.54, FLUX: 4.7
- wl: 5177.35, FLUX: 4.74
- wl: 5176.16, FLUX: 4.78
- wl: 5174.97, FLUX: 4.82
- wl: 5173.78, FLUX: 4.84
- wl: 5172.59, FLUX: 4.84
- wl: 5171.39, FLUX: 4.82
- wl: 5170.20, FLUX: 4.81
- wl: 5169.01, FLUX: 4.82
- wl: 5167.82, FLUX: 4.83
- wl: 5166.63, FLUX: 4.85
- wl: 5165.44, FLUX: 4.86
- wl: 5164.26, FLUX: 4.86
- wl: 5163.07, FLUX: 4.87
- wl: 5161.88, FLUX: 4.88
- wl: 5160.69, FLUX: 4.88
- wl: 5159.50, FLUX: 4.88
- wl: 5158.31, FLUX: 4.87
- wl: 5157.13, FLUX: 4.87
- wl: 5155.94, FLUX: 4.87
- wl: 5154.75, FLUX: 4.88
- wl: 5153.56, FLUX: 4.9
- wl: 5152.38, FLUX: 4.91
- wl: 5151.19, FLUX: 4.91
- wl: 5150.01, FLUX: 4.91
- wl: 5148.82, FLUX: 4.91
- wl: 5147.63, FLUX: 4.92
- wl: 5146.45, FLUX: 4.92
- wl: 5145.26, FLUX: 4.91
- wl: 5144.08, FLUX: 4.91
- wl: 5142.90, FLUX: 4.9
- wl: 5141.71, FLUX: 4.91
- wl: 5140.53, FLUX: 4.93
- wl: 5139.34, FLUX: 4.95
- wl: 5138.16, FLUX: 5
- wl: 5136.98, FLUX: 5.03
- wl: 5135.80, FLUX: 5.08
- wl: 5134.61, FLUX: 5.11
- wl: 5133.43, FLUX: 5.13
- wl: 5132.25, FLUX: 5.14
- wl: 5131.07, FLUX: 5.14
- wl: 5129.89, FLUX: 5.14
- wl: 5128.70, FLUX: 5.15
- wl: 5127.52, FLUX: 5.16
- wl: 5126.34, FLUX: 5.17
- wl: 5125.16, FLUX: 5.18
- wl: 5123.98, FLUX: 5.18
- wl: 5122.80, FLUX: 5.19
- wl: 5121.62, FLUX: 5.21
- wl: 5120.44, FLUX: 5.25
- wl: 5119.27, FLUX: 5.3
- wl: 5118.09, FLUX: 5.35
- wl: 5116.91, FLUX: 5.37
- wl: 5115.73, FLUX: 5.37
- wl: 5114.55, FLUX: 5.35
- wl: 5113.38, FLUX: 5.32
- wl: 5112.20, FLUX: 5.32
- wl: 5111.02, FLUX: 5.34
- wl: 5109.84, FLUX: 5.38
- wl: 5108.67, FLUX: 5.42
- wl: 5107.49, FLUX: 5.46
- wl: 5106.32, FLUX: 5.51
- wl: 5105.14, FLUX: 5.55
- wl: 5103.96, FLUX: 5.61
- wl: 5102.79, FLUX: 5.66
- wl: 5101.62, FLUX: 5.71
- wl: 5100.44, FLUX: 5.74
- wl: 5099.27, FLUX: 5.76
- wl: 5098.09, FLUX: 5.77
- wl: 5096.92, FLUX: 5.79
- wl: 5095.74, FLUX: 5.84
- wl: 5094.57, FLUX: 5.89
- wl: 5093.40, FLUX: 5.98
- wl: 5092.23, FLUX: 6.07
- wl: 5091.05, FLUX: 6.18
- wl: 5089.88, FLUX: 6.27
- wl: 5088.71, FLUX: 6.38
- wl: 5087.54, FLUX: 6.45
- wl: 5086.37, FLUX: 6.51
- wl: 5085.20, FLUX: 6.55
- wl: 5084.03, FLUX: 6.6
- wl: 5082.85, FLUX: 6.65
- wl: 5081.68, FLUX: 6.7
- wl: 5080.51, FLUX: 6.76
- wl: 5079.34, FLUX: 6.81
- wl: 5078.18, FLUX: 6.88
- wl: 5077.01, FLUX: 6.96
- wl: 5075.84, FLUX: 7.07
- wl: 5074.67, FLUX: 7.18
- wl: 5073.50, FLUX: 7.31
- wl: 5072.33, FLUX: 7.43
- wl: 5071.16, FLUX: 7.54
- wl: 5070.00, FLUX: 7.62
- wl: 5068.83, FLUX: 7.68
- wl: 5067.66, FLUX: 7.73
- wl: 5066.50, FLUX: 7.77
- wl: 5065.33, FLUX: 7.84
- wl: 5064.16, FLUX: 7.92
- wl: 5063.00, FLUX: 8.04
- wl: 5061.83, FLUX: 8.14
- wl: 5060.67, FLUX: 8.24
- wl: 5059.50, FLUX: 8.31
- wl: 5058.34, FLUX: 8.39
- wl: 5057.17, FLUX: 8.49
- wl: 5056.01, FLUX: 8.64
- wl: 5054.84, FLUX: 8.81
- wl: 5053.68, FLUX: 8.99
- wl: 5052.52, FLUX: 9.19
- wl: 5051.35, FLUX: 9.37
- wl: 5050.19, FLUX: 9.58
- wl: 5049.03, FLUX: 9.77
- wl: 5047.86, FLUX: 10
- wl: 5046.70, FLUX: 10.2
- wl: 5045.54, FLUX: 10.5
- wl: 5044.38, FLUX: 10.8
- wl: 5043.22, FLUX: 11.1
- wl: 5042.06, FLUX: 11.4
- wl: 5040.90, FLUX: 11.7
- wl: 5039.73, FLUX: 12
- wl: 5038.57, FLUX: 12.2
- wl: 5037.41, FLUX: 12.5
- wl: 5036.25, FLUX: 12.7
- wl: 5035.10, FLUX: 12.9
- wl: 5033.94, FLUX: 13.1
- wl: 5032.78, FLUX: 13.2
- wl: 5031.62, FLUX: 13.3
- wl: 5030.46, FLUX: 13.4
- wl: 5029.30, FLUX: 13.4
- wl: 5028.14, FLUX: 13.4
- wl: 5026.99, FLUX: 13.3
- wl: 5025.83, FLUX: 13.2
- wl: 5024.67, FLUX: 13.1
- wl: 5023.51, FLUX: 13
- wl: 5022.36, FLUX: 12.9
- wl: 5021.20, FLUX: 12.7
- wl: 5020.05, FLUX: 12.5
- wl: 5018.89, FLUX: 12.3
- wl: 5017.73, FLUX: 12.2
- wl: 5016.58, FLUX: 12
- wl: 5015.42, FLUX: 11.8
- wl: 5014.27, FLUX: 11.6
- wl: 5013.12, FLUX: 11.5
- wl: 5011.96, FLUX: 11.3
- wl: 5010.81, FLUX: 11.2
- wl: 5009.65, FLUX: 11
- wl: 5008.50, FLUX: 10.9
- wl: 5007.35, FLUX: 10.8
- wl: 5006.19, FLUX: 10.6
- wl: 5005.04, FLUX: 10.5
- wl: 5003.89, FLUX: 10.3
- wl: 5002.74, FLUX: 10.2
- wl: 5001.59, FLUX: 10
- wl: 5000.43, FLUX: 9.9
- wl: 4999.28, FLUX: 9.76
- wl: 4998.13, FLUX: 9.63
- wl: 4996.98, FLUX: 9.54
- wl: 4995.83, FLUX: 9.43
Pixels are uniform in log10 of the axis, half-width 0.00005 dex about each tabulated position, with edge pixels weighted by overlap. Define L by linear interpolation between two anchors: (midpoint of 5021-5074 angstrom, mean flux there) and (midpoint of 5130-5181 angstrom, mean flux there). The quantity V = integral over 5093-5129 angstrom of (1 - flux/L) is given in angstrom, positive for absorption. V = 8.5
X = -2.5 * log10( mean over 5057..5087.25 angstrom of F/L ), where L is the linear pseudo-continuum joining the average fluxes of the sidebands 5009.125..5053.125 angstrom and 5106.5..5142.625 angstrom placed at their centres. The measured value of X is 0.21 mag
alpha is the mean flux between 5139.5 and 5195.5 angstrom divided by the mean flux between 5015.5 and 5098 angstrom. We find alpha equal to 0.52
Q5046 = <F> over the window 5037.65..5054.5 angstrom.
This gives 10.5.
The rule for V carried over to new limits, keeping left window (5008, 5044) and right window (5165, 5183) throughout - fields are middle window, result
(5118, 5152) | 8.50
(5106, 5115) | 2.96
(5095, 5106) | 3.64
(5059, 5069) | 2.34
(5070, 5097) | 7.98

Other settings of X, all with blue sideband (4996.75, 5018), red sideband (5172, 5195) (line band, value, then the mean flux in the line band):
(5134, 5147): 0.25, 4.97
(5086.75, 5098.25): 0.28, 6.08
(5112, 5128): 0.30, 5.27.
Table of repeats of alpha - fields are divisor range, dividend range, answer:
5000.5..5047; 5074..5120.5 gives 0.50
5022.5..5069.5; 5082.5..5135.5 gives 0.53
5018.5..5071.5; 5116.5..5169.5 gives 0.47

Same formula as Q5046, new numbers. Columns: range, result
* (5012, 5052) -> 12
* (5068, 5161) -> 5.66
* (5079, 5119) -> 5.88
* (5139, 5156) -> 4.91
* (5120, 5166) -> 5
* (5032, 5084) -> 9.12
